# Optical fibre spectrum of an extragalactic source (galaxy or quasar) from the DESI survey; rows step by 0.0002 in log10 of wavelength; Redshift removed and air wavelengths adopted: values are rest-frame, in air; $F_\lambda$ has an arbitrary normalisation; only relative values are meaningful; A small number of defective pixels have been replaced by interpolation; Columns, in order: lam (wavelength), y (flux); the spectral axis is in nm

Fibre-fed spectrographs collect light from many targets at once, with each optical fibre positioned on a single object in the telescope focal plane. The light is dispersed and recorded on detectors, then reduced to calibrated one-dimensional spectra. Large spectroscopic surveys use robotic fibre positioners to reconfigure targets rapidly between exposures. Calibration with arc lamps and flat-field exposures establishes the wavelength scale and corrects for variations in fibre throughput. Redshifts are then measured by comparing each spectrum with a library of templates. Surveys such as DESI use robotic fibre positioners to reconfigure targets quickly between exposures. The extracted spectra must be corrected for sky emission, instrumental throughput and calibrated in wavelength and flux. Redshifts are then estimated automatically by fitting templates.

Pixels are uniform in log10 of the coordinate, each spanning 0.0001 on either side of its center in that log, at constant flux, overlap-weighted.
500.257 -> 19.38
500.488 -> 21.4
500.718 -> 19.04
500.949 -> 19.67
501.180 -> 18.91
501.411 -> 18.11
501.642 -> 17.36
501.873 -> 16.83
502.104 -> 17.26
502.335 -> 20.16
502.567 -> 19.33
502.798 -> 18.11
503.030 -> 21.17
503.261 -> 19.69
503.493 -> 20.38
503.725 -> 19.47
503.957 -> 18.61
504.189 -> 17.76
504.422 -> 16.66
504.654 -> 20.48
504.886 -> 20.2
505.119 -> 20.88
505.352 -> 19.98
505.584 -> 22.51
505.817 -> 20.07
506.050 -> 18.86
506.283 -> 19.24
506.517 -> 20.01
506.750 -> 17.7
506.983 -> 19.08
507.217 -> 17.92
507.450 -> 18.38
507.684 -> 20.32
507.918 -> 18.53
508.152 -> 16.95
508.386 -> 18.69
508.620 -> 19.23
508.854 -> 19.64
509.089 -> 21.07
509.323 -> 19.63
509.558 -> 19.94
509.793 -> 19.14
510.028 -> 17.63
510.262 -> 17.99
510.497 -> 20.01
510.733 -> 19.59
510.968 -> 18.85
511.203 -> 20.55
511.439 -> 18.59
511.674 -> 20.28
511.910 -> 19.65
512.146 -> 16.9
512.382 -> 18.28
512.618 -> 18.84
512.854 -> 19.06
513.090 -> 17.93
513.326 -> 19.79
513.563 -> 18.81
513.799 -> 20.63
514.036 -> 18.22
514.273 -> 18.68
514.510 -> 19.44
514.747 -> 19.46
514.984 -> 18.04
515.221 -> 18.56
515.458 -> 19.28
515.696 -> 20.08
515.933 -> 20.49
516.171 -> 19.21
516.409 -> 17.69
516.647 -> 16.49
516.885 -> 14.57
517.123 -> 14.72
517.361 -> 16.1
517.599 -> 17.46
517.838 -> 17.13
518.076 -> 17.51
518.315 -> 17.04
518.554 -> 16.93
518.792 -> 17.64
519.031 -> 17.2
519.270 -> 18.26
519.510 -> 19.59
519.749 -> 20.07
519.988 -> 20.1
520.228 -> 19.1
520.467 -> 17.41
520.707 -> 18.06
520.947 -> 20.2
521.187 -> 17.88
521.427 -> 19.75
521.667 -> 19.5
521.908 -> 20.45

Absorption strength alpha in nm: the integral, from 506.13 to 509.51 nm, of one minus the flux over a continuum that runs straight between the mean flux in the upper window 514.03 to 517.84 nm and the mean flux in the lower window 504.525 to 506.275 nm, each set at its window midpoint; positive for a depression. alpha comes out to 0.13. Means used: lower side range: 20.3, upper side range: 18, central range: 19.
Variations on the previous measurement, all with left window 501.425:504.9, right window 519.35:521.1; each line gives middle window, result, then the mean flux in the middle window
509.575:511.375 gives -0.02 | 19.1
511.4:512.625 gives 0.02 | 18.8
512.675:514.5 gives 0.00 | 19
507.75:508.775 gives 0.02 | 18.5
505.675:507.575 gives -0.01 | 19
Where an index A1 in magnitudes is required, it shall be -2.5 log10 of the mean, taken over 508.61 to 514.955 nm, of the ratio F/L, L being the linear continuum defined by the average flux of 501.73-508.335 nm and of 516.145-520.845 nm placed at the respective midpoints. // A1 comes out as -0.05 mag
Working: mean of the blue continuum 19.2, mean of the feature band 19.2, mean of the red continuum 17.6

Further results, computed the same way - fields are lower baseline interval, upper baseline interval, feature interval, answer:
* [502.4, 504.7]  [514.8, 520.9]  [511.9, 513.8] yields -0.020 mag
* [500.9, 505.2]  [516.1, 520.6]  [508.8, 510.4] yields -0.052 mag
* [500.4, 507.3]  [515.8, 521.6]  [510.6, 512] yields -0.056 mag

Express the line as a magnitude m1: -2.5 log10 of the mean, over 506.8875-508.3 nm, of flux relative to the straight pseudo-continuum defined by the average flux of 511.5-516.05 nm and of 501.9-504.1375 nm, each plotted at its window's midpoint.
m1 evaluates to 0.04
